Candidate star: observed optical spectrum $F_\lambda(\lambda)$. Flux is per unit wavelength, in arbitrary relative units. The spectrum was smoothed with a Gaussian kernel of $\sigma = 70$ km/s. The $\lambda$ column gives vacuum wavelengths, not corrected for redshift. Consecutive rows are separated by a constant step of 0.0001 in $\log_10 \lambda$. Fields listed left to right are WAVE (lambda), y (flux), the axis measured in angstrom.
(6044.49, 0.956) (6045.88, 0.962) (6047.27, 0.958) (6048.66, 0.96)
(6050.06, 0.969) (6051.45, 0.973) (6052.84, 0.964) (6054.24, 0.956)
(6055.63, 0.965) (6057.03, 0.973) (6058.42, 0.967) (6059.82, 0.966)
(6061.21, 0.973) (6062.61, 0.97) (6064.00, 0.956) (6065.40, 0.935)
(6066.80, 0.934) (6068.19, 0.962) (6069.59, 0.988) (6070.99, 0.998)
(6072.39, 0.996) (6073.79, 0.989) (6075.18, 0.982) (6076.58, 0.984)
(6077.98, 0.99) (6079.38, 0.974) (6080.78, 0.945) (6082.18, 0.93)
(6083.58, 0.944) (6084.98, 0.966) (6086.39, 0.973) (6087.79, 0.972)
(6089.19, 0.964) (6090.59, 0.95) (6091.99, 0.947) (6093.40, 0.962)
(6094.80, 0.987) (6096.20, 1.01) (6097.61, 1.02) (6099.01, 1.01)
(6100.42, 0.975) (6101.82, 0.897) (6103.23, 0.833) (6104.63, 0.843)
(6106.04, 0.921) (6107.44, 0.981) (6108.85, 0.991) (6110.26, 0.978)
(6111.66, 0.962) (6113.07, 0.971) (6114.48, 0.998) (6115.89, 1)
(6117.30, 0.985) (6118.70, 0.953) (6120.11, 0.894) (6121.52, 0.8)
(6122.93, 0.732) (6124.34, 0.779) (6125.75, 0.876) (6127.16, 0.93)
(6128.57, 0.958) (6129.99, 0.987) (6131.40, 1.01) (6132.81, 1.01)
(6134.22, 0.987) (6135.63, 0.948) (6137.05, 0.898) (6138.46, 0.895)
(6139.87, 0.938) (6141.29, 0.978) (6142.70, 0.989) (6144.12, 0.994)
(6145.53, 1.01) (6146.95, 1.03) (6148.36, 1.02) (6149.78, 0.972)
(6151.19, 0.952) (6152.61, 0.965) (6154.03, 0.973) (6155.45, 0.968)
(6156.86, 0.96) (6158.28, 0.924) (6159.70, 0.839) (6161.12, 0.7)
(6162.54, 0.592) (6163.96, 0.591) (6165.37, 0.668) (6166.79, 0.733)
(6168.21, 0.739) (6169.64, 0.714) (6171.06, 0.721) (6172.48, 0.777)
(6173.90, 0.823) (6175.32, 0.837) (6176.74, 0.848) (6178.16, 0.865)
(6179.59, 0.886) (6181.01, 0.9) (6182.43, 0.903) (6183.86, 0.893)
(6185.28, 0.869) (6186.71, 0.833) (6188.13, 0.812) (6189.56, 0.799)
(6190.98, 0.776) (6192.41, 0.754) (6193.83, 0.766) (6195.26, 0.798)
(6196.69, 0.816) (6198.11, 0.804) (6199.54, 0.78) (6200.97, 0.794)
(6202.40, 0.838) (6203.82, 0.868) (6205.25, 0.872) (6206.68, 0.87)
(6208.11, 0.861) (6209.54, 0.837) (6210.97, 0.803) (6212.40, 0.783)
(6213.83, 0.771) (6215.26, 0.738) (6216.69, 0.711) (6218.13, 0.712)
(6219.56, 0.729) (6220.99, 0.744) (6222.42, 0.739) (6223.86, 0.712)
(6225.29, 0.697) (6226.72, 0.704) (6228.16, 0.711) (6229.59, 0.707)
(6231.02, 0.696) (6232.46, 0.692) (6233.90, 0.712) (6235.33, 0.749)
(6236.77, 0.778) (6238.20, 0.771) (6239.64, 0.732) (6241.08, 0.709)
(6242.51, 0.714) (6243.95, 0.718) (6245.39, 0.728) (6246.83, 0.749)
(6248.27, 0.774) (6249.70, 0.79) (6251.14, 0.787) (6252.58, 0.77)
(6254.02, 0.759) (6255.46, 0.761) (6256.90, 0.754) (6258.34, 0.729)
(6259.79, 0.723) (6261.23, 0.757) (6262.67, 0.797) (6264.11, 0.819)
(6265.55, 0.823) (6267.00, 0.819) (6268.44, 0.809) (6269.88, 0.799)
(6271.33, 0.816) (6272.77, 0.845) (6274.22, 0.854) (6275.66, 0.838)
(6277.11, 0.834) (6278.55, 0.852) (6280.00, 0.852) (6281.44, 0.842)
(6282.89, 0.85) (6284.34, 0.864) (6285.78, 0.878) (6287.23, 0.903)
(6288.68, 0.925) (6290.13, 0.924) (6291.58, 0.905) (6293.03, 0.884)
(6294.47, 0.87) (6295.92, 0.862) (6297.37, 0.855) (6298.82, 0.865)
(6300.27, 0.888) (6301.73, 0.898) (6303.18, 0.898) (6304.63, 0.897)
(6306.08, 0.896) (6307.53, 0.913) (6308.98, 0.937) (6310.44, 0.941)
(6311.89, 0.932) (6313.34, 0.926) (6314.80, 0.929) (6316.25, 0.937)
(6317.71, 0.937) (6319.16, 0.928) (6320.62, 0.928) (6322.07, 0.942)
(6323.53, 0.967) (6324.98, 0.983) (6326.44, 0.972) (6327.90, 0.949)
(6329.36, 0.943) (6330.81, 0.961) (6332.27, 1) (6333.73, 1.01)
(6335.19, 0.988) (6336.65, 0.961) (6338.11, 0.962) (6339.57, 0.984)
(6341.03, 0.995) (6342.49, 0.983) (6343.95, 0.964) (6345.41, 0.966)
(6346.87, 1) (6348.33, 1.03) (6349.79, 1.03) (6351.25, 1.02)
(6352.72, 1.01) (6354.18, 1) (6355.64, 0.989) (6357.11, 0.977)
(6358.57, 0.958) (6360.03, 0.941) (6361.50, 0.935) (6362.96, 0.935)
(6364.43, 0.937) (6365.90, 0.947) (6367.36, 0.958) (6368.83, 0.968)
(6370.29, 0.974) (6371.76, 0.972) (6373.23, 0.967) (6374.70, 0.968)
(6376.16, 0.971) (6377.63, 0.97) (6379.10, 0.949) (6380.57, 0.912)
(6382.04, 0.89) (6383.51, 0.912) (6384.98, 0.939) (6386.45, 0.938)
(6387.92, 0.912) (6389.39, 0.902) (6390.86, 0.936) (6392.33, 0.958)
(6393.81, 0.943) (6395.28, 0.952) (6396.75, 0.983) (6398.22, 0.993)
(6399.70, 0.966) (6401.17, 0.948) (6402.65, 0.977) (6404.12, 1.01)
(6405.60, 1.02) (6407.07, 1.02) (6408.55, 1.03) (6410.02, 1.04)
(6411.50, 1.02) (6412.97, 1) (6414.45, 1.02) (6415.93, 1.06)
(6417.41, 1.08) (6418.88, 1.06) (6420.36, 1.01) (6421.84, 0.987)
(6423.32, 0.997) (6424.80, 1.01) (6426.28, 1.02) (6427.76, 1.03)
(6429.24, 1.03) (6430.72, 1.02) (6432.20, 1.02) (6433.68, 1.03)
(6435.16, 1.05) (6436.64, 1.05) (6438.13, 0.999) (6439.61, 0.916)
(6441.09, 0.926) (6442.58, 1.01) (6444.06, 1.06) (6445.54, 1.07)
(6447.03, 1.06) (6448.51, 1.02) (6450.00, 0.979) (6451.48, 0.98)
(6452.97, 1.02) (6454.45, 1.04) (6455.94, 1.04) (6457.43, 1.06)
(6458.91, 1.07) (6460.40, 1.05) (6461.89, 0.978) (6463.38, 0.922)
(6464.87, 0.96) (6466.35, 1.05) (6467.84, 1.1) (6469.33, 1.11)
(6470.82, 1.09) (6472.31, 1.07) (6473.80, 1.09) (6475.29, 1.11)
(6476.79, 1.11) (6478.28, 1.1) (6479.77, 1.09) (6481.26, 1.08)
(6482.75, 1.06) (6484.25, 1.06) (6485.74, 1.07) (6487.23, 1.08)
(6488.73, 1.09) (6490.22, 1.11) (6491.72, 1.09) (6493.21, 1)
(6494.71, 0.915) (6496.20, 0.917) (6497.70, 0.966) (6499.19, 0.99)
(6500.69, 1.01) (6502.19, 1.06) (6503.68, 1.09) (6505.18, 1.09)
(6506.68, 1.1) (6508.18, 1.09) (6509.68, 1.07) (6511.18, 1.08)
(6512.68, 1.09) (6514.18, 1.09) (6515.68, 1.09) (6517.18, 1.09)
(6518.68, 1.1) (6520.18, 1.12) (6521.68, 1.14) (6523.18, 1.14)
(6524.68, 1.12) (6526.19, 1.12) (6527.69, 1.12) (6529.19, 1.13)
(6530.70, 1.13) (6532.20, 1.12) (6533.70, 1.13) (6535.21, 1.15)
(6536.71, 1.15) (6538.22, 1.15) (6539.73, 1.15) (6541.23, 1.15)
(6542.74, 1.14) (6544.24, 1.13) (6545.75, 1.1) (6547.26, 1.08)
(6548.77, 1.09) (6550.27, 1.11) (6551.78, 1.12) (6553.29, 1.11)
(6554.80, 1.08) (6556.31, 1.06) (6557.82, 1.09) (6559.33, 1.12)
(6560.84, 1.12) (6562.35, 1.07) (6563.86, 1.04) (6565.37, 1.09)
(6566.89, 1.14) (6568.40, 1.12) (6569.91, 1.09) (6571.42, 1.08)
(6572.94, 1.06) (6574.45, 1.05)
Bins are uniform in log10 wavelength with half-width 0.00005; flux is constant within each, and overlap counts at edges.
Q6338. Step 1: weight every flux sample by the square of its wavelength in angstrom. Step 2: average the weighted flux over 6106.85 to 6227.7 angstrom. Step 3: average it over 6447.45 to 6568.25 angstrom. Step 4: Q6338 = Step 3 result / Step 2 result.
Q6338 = 1.40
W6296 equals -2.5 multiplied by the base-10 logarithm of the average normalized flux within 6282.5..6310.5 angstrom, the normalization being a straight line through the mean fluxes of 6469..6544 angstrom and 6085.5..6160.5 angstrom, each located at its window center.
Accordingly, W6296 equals 0.137 mag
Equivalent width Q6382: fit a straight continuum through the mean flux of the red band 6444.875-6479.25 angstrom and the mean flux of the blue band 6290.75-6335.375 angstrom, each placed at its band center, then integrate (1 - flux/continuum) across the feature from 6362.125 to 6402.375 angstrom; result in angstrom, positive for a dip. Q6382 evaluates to 1.4 angstrom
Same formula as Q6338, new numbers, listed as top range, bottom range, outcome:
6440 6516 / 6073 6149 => 1.24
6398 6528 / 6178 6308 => 1.39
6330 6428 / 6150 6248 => 1.32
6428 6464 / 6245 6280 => 1.36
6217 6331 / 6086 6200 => 0.97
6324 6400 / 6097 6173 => 1.15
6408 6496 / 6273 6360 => 1.16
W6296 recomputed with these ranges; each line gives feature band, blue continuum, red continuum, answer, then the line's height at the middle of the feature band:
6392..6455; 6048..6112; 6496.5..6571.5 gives 0.06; 1.07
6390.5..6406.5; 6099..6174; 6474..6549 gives 0.06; 1.03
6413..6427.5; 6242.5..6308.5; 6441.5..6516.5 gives -0.04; 0.986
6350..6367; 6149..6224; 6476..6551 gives -0.01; 0.957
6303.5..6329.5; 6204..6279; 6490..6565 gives -0.10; 0.853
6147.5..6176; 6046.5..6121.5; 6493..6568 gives 0.19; 0.984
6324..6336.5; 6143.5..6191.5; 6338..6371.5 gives -0.02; 0.96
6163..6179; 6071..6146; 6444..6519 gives 0.27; 0.968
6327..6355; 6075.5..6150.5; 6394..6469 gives 0.01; 0.997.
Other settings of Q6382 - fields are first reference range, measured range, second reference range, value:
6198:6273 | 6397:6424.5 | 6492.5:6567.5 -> -1.5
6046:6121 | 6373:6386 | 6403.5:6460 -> 0.9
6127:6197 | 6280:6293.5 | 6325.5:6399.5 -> 0.6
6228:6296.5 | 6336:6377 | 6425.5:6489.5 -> -2.7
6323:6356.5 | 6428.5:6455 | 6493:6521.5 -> 0.3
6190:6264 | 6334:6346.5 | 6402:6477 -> -1.0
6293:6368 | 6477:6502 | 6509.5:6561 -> 0.8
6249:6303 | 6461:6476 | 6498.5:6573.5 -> -0.2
